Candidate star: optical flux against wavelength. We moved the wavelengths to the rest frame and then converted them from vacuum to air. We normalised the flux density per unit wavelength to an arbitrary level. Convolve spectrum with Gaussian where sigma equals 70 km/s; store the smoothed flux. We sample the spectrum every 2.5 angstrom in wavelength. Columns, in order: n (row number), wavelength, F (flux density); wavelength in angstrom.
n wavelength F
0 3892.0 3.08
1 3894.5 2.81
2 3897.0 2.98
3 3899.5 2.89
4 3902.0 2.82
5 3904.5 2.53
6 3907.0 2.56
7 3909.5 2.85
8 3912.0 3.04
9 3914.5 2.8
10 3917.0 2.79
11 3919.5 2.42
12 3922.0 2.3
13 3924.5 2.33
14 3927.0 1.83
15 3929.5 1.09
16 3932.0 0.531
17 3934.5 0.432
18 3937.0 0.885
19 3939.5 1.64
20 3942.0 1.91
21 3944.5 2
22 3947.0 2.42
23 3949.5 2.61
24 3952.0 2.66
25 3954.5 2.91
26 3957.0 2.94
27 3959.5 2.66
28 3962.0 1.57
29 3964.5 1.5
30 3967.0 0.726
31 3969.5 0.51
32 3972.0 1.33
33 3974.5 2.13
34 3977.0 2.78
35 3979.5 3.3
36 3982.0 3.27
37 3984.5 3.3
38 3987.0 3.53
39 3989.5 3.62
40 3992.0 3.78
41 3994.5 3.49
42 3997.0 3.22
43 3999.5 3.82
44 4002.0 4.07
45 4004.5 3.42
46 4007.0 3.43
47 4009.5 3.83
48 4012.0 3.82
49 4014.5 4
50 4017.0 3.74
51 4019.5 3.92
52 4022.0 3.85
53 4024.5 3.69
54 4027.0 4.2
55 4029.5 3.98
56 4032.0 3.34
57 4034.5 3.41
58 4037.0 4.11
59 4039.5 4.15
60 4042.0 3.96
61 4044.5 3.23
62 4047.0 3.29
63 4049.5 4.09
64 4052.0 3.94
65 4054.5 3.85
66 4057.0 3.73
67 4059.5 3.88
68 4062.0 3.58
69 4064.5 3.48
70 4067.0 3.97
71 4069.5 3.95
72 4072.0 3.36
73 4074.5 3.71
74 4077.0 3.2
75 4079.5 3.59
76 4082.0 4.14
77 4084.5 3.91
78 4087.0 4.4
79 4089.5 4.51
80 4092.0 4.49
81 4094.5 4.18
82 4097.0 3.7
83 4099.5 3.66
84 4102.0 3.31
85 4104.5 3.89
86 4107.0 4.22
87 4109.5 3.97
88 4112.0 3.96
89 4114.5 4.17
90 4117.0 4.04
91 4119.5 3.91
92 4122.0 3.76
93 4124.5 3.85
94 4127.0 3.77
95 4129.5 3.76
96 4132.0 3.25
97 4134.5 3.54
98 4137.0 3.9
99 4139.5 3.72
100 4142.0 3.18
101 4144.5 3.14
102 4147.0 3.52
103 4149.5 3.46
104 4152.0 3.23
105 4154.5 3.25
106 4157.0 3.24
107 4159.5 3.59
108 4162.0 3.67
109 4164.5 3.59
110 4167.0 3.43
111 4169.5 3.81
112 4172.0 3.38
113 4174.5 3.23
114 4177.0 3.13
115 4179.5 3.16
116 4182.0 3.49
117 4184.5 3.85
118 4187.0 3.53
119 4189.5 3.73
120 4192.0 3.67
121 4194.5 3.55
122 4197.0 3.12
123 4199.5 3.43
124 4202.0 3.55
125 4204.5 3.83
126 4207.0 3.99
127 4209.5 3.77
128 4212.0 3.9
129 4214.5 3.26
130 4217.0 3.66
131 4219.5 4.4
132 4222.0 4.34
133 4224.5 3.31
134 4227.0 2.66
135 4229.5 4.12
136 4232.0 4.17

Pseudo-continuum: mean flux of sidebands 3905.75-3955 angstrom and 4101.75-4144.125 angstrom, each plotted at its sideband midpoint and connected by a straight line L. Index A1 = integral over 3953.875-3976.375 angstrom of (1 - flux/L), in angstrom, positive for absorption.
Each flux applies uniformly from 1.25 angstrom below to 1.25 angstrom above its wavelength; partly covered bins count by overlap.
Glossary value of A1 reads 5.4 angstrom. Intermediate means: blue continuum 2.09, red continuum 3.77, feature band 1.8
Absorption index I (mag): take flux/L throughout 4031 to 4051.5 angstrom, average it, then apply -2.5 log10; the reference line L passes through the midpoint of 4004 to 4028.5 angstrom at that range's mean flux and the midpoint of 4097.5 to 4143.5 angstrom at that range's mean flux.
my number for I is 0.02 mag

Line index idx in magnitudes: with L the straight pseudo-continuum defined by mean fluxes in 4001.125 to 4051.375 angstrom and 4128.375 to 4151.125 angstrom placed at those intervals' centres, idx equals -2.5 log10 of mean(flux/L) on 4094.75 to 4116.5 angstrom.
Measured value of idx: -0.09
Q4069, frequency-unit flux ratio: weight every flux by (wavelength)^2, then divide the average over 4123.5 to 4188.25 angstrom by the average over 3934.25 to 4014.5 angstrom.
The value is 1.43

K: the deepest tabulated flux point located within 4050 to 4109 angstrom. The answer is 3.2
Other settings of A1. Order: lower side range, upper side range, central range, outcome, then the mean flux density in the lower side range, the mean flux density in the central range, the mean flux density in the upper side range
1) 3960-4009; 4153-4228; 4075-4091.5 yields -4.2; 2.79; 3.97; 3.55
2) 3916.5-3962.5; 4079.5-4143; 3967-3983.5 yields 2.0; 1.99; 2.12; 3.88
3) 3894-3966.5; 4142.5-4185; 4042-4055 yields -4.1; 2.21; 3.7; 3.41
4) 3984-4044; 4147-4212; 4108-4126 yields -1.8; 3.74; 3.95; 3.52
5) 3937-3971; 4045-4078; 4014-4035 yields -4.8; 1.96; 3.8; 3.69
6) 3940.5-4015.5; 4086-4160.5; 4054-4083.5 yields -2.6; 2.81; 3.7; 3.75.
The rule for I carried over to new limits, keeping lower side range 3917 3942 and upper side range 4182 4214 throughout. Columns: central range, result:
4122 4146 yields -0.14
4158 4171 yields -0.07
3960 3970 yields 0.43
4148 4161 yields -0.02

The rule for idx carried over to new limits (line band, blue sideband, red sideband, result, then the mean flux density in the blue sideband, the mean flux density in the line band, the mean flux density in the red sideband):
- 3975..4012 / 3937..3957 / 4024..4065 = -0.17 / 2.26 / 3.47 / 3.77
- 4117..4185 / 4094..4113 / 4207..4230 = 0.08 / 3.85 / 3.52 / 3.72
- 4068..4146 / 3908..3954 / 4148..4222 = -0.23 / 2.05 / 3.81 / 3.56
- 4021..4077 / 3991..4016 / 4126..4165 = -0.04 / 3.69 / 3.75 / 3.48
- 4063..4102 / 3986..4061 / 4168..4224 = -0.05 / 3.75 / 3.86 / 3.62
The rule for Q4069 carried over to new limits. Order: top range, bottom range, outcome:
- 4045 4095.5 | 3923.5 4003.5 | 1.73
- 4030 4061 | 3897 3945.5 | 1.90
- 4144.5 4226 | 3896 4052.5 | 1.37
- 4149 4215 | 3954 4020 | 1.30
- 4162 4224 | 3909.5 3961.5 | 1.94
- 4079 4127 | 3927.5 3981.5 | 2.31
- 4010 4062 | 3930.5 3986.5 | 1.96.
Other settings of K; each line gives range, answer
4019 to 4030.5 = 3.69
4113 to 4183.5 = 3.13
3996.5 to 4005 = 3.22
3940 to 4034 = 0.51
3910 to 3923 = 2.3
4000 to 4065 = 3.23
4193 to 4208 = 3.12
